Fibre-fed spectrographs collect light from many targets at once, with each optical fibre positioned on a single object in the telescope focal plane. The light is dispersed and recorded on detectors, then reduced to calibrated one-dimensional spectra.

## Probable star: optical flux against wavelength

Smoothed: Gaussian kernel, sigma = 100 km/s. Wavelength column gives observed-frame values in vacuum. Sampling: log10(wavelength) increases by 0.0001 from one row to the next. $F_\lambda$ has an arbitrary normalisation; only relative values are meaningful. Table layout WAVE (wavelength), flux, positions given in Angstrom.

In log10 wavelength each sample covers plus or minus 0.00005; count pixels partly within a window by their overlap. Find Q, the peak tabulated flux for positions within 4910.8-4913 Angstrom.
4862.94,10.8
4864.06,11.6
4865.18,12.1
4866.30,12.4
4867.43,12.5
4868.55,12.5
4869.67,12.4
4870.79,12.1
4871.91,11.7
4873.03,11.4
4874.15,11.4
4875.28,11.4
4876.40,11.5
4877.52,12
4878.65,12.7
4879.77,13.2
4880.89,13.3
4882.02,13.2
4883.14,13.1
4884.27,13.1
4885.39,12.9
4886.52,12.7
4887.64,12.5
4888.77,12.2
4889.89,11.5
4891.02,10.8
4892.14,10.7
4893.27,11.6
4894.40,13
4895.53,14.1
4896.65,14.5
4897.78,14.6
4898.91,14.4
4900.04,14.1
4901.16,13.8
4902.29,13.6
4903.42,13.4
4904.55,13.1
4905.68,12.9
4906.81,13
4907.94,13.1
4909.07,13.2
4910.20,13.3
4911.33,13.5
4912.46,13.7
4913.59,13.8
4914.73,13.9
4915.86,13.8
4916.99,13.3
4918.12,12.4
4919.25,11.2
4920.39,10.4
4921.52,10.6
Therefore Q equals 13.7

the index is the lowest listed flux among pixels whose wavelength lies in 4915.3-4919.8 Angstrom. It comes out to 11.2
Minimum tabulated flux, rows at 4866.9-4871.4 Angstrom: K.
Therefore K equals 12.1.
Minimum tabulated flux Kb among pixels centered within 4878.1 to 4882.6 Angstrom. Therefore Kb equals 12.7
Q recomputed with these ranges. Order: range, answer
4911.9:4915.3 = 13.9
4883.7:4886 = 13.1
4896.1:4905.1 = 14.6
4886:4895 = 13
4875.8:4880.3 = 13.2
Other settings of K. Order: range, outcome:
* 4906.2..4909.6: 13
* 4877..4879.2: 12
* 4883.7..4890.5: 11.5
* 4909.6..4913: 13.3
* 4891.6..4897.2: 10.7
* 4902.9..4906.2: 12.9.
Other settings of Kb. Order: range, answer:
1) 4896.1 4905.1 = 13.1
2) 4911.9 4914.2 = 13.7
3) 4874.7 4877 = 11.4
